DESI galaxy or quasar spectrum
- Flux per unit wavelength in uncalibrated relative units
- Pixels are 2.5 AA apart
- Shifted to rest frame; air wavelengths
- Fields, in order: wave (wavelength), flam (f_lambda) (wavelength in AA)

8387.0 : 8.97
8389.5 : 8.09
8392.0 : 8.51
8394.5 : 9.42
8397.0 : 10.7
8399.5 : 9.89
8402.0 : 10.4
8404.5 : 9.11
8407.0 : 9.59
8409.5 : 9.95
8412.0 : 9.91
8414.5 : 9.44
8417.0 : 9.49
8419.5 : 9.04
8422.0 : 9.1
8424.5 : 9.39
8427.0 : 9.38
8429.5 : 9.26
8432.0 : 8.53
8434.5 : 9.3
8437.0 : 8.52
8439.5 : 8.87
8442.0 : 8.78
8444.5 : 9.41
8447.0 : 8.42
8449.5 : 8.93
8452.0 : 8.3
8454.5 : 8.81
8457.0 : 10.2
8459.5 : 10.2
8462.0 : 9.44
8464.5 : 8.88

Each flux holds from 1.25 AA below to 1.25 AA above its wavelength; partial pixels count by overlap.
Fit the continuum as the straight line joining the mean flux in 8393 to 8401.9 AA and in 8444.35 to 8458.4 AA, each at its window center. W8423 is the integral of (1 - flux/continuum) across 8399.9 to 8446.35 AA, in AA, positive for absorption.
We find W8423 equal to 1.1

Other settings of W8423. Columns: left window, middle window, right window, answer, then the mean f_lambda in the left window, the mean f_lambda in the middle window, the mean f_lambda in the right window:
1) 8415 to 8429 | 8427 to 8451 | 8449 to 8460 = 0.9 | 9.29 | 8.91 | 9.25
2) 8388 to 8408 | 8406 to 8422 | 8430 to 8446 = -0.5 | 9.46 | 9.53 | 8.91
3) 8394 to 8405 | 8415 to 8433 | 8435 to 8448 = 0.2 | 9.99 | 9.19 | 8.84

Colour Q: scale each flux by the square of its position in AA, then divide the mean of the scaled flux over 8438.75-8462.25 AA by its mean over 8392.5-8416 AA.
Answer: 0.9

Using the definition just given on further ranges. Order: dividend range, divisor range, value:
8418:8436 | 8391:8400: 0.96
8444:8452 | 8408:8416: 0.91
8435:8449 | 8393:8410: 0.91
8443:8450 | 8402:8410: 0.93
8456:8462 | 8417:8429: 1.09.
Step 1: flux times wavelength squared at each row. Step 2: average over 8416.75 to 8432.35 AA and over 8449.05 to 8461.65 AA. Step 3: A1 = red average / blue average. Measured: 1.02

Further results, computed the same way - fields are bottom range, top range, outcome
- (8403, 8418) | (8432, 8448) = 0.93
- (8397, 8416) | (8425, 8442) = 0.92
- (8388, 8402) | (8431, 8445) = 0.95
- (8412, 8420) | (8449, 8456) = 0.93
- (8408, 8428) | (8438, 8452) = 0.94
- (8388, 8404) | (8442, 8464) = 0.98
